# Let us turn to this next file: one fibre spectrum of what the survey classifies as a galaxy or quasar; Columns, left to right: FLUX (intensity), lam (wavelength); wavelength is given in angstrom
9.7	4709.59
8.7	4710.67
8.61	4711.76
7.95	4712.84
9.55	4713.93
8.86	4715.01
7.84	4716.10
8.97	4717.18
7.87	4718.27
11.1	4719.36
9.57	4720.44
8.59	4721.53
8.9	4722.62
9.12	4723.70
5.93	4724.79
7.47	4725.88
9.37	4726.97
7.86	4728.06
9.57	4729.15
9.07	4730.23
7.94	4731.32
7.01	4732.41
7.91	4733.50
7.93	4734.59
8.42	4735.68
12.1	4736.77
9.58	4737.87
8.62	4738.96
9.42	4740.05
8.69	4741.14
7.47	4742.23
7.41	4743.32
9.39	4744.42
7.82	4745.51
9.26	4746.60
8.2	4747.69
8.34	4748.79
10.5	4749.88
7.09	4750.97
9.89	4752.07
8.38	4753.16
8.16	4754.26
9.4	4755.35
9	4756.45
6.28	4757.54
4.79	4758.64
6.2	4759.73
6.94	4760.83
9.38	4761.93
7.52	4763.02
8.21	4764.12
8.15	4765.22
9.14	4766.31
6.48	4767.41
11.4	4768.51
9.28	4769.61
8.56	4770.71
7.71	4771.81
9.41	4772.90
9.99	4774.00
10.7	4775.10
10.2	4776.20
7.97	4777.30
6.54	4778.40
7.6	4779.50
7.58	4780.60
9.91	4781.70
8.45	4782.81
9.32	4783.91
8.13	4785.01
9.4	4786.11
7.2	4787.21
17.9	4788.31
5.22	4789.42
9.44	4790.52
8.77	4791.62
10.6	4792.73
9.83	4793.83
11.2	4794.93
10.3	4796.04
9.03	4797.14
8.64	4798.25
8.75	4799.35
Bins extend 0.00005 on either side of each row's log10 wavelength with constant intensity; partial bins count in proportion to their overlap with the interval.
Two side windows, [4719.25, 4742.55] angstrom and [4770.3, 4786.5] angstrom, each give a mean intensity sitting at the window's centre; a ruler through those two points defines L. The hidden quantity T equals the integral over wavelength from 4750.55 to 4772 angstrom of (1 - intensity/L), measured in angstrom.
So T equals 1.5 angstrom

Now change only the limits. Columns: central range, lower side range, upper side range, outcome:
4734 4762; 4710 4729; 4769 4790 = 1.3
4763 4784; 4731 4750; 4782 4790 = 1.0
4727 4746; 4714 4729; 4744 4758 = 0.0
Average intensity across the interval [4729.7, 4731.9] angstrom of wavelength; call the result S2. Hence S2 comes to 8.47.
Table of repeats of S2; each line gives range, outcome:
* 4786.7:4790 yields 10.1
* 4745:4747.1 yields 8.55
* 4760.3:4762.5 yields 8.17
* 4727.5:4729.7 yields 8.75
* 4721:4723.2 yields 8.77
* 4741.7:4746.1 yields 8.04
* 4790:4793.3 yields 9.61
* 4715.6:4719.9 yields 8.96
